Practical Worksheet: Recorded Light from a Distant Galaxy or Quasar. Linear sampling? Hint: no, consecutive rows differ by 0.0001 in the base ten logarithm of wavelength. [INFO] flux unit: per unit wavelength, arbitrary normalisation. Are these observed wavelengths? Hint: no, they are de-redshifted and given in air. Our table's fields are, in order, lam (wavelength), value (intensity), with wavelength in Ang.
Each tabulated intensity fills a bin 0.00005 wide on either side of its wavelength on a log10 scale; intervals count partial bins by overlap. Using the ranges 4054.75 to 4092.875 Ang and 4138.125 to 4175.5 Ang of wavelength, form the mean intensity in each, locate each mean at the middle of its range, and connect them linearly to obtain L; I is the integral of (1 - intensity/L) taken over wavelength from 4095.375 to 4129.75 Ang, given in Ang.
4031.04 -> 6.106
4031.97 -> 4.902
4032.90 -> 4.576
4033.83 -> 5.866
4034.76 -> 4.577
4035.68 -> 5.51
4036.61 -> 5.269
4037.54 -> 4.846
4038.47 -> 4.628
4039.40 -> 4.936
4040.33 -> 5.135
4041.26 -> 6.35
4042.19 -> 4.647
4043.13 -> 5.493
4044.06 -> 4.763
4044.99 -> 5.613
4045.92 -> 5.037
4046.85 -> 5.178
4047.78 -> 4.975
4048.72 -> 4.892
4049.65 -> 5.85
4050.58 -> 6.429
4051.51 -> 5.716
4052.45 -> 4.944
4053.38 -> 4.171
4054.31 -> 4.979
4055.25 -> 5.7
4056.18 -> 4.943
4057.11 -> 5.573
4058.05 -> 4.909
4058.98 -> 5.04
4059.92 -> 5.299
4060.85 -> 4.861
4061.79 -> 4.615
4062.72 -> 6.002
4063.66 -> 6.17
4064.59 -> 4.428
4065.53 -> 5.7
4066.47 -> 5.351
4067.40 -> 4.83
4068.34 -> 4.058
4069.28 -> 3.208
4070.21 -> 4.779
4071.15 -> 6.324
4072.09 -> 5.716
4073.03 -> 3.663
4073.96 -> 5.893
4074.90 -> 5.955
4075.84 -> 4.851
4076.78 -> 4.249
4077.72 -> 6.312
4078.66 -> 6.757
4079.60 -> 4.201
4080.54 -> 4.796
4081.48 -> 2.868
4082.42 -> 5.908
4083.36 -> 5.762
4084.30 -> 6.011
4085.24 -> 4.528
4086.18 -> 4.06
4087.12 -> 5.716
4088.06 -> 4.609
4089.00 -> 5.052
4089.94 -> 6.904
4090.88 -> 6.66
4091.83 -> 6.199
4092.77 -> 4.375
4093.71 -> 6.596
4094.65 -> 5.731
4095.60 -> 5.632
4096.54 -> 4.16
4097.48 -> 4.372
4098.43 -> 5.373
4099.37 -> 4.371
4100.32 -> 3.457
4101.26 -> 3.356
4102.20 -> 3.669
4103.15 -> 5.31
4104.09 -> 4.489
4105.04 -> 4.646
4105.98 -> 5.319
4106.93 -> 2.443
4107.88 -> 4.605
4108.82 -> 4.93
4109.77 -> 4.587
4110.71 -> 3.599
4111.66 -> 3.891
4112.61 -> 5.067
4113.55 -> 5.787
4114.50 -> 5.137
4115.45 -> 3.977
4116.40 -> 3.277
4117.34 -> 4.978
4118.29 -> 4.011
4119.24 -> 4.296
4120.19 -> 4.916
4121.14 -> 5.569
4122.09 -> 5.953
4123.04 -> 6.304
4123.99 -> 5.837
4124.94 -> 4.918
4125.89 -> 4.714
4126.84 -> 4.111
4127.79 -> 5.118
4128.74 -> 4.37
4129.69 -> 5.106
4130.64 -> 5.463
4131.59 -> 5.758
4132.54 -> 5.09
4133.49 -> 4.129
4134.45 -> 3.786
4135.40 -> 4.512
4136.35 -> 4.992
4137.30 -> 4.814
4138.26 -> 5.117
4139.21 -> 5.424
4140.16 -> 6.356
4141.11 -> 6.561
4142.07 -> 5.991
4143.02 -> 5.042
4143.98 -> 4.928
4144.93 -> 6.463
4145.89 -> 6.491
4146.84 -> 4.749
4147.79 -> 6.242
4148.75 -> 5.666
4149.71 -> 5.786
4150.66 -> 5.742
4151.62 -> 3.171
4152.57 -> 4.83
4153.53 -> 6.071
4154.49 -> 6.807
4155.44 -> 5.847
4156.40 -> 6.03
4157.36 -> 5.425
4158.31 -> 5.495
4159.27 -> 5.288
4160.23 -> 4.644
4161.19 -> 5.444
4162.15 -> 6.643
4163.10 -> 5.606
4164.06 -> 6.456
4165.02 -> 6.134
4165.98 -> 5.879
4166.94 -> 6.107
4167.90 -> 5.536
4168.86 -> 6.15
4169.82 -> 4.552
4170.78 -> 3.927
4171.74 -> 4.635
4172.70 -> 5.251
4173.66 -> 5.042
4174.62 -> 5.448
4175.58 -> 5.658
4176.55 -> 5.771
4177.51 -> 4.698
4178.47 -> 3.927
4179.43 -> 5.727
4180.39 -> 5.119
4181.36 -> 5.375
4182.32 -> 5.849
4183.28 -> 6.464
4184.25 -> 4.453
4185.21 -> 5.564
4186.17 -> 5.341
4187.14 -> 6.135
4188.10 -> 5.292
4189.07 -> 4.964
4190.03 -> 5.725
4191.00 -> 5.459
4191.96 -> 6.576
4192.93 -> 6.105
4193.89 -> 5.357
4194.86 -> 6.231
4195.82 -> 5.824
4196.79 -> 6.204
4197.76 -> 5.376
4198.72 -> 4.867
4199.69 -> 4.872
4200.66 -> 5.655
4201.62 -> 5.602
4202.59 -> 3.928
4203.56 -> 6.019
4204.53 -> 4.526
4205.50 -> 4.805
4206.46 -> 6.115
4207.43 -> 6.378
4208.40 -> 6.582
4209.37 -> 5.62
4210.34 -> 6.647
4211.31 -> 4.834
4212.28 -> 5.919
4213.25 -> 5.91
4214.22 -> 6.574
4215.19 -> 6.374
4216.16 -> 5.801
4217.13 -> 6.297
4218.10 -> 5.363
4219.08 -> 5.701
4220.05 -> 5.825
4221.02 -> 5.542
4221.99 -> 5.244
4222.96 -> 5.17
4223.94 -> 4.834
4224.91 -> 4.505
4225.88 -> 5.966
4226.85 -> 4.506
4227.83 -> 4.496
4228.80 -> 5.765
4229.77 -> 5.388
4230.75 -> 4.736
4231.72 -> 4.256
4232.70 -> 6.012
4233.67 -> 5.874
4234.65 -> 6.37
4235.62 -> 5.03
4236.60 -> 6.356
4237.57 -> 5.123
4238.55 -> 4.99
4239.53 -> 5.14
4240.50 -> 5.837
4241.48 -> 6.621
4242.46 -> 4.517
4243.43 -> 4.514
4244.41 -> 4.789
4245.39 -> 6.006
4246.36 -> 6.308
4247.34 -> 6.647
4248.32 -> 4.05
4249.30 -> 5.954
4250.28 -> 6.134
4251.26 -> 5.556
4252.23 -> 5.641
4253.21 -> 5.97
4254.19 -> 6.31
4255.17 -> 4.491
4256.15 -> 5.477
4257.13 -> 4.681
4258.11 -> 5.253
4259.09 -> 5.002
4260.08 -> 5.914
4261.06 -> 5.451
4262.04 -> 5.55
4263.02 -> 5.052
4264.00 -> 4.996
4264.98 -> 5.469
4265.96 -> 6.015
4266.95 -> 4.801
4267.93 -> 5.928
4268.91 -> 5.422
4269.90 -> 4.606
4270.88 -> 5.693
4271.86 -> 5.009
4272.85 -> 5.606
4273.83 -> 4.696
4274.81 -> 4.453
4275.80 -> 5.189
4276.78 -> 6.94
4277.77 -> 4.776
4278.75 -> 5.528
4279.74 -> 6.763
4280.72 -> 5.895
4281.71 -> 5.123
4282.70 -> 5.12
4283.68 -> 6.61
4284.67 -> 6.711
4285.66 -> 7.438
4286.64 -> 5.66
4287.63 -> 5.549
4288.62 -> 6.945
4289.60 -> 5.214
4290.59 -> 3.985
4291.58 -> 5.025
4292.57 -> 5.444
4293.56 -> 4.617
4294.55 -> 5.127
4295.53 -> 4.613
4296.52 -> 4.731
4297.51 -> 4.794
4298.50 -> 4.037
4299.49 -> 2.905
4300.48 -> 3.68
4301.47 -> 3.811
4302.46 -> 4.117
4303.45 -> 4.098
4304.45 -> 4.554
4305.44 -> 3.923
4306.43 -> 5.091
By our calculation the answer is 4.8 Ang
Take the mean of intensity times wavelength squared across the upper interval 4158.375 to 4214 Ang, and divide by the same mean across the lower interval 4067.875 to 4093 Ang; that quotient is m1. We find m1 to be 1.1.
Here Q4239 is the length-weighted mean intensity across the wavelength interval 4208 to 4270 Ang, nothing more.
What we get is 5.5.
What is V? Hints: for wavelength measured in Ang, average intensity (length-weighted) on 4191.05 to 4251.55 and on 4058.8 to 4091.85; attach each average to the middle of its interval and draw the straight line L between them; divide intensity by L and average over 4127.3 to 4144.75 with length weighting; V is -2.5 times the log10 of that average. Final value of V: 0.04 mag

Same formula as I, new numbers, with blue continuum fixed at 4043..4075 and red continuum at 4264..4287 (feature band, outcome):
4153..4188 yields -0.7 Ang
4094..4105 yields 1.4 Ang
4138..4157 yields -1.1 Ang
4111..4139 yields 2.3 Ang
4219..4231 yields 0.7 Ang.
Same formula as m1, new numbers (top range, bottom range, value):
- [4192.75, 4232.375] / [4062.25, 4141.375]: 1.17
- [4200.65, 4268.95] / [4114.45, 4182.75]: 1.08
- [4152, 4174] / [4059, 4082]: 1.15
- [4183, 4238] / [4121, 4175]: 1.06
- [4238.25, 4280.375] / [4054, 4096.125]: 1.13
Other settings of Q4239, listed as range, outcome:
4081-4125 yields 4.88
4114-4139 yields 4.86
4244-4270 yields 5.48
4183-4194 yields 5.61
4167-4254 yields 5.49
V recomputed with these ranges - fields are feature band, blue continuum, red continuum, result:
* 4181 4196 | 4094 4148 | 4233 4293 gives -0.09 mag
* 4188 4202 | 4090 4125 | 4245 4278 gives -0.09 mag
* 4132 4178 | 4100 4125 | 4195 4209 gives -0.08 mag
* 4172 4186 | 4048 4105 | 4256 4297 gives -0.01 mag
